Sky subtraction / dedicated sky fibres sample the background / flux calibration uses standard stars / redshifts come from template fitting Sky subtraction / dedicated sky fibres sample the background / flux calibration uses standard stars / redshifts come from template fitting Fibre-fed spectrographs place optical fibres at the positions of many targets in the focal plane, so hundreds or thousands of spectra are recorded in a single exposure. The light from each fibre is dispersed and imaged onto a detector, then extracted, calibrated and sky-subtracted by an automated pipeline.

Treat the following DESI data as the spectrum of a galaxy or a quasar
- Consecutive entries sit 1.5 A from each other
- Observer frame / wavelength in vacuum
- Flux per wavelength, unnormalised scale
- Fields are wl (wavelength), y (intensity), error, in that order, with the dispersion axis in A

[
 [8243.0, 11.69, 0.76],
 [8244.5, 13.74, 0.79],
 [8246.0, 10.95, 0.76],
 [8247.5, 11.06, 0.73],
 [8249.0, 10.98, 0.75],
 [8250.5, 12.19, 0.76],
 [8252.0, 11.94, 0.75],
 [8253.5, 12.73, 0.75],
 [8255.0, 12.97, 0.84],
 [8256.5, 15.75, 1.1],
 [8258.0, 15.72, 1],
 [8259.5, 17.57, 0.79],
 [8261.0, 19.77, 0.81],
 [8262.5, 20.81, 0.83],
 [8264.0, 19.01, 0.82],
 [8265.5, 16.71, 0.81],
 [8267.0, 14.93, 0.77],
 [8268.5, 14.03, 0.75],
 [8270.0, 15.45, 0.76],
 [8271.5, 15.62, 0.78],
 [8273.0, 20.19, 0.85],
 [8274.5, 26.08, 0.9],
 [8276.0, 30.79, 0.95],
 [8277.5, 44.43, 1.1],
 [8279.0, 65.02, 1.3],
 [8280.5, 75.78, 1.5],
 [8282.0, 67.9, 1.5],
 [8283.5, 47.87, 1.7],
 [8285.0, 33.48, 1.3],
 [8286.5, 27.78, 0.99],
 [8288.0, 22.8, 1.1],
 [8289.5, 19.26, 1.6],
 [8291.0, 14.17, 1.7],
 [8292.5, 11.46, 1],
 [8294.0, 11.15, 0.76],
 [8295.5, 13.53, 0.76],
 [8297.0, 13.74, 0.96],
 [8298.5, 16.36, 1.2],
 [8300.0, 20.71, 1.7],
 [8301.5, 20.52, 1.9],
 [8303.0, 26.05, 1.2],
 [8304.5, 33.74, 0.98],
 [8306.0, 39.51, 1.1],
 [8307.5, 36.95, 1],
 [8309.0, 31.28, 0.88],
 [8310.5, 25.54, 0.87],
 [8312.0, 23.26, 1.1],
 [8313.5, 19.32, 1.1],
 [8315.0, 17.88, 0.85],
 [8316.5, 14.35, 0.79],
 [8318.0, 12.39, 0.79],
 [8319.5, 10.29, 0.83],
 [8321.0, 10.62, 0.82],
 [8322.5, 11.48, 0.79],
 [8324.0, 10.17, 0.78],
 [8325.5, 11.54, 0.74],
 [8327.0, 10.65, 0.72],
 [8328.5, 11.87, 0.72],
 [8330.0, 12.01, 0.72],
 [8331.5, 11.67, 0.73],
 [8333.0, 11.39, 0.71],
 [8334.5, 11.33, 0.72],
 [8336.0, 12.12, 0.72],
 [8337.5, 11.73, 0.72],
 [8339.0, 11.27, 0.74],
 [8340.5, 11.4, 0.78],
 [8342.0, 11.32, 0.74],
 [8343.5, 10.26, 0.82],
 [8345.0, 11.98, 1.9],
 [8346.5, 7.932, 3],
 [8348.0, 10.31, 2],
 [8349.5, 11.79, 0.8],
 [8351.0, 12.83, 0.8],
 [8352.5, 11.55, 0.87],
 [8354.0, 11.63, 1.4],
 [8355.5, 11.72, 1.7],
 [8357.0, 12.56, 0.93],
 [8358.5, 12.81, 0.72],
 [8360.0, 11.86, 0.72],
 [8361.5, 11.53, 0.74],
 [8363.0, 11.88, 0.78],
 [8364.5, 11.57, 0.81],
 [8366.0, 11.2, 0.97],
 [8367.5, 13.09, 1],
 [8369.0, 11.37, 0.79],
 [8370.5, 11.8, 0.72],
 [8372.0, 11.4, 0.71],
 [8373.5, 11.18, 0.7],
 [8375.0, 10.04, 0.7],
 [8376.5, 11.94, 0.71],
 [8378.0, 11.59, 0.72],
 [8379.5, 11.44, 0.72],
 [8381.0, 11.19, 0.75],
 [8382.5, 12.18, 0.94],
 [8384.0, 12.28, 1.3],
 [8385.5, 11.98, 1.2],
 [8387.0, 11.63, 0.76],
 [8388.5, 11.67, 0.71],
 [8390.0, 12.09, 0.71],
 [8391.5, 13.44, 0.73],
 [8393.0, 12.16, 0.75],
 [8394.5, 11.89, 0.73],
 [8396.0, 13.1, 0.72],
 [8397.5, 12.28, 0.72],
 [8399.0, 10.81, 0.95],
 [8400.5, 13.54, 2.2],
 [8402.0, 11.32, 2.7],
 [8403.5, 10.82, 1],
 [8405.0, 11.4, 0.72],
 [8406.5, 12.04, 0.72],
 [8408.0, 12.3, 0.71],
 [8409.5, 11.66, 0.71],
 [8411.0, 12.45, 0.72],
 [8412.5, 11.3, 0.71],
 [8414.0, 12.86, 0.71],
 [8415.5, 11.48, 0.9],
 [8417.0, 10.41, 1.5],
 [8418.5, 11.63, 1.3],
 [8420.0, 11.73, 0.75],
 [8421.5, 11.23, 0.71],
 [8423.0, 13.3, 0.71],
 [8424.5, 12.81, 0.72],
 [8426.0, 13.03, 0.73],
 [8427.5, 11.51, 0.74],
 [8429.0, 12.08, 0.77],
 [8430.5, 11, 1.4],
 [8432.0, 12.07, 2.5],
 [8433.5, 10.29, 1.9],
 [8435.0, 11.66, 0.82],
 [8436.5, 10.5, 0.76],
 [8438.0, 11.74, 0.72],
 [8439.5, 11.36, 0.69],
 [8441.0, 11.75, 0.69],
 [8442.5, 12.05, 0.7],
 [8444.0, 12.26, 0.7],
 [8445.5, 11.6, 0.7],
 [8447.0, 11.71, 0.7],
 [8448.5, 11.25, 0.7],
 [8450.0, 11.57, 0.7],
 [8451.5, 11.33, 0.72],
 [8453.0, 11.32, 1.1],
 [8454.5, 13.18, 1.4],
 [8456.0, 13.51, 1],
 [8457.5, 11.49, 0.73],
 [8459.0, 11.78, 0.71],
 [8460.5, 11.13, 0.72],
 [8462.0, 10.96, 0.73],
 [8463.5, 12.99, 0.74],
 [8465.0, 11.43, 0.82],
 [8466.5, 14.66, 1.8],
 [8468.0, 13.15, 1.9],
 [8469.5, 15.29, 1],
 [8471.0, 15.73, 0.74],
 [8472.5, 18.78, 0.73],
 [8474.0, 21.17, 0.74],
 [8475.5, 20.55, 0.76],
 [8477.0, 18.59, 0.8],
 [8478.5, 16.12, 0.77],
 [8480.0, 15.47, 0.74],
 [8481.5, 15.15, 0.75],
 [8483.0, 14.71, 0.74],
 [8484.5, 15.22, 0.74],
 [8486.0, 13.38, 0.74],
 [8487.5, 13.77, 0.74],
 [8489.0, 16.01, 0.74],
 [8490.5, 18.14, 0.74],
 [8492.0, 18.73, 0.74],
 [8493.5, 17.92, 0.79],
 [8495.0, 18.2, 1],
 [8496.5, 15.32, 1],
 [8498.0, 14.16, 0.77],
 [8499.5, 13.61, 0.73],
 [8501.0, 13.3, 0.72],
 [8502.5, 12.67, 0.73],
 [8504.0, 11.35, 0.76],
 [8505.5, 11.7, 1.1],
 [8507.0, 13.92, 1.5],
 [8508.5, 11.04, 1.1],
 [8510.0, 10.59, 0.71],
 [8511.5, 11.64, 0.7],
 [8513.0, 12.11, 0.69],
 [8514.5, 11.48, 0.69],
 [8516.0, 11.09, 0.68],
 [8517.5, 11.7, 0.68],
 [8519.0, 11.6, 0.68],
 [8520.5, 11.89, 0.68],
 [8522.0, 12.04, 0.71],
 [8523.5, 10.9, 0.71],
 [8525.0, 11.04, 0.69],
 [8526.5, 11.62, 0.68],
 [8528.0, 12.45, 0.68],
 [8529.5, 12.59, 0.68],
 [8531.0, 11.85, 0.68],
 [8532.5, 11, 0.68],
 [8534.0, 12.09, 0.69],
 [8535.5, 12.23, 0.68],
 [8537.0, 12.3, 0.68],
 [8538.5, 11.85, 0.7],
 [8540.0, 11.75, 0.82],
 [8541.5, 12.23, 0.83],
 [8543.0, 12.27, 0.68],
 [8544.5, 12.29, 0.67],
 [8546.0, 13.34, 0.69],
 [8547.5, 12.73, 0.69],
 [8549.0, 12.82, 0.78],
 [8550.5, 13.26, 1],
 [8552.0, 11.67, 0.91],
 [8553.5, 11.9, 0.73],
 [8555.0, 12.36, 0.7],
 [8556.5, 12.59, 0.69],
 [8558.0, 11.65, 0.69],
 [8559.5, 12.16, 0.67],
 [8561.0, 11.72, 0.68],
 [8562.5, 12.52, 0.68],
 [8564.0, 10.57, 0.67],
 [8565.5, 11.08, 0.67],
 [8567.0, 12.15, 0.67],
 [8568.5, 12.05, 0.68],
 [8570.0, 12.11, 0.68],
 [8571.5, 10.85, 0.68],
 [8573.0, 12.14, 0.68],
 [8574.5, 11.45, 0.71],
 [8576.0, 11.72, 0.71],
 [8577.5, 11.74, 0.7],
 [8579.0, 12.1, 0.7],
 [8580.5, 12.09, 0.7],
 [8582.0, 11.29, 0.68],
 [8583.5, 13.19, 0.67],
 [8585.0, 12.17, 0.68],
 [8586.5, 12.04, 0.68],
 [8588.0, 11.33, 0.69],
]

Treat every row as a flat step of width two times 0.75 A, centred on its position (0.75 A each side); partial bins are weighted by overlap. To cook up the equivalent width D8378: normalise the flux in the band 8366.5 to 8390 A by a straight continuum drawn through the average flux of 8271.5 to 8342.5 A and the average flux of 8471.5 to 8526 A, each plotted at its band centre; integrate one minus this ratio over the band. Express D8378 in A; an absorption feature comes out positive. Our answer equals 9.5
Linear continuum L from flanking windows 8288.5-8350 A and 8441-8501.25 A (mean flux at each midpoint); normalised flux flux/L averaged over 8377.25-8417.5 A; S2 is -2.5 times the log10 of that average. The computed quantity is 0.263 mag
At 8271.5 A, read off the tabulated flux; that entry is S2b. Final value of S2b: 15.62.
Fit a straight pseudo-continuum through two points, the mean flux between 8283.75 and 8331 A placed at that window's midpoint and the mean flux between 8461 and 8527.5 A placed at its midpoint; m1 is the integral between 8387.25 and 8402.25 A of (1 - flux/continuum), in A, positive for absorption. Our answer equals 4.2 A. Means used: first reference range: 19.4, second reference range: 14.1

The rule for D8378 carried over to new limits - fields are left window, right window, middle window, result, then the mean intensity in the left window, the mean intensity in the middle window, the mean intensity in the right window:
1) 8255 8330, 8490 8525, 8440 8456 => 4.1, 23.2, 11.9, 13.2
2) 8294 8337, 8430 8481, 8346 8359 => 3.9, 17.7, 11.5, 13.2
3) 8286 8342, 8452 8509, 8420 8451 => 7.3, 17.2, 11.7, 14.6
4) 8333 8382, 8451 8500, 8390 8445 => 5.7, 11.5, 11.9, 15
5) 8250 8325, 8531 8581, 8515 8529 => 1.9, 23.2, 11.6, 12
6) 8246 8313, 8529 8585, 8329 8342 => 6.1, 24.3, 11.6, 12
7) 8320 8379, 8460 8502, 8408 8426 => 2.1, 11.4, 12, 15.5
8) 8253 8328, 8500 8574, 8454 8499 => -1.8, 23.2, 15.2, 12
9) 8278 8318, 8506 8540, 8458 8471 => 2.7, 28.6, 12.8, 11.8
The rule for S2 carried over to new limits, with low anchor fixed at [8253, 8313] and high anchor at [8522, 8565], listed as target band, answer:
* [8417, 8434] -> 0.47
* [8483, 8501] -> -0.07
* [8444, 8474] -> 0.26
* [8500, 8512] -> 0.16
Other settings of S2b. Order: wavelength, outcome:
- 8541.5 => 12.23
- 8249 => 10.98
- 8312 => 23.26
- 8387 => 11.63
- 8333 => 11.39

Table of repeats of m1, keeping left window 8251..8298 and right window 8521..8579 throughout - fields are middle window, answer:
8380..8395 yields 5.7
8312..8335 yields 9.9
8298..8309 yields -2.3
